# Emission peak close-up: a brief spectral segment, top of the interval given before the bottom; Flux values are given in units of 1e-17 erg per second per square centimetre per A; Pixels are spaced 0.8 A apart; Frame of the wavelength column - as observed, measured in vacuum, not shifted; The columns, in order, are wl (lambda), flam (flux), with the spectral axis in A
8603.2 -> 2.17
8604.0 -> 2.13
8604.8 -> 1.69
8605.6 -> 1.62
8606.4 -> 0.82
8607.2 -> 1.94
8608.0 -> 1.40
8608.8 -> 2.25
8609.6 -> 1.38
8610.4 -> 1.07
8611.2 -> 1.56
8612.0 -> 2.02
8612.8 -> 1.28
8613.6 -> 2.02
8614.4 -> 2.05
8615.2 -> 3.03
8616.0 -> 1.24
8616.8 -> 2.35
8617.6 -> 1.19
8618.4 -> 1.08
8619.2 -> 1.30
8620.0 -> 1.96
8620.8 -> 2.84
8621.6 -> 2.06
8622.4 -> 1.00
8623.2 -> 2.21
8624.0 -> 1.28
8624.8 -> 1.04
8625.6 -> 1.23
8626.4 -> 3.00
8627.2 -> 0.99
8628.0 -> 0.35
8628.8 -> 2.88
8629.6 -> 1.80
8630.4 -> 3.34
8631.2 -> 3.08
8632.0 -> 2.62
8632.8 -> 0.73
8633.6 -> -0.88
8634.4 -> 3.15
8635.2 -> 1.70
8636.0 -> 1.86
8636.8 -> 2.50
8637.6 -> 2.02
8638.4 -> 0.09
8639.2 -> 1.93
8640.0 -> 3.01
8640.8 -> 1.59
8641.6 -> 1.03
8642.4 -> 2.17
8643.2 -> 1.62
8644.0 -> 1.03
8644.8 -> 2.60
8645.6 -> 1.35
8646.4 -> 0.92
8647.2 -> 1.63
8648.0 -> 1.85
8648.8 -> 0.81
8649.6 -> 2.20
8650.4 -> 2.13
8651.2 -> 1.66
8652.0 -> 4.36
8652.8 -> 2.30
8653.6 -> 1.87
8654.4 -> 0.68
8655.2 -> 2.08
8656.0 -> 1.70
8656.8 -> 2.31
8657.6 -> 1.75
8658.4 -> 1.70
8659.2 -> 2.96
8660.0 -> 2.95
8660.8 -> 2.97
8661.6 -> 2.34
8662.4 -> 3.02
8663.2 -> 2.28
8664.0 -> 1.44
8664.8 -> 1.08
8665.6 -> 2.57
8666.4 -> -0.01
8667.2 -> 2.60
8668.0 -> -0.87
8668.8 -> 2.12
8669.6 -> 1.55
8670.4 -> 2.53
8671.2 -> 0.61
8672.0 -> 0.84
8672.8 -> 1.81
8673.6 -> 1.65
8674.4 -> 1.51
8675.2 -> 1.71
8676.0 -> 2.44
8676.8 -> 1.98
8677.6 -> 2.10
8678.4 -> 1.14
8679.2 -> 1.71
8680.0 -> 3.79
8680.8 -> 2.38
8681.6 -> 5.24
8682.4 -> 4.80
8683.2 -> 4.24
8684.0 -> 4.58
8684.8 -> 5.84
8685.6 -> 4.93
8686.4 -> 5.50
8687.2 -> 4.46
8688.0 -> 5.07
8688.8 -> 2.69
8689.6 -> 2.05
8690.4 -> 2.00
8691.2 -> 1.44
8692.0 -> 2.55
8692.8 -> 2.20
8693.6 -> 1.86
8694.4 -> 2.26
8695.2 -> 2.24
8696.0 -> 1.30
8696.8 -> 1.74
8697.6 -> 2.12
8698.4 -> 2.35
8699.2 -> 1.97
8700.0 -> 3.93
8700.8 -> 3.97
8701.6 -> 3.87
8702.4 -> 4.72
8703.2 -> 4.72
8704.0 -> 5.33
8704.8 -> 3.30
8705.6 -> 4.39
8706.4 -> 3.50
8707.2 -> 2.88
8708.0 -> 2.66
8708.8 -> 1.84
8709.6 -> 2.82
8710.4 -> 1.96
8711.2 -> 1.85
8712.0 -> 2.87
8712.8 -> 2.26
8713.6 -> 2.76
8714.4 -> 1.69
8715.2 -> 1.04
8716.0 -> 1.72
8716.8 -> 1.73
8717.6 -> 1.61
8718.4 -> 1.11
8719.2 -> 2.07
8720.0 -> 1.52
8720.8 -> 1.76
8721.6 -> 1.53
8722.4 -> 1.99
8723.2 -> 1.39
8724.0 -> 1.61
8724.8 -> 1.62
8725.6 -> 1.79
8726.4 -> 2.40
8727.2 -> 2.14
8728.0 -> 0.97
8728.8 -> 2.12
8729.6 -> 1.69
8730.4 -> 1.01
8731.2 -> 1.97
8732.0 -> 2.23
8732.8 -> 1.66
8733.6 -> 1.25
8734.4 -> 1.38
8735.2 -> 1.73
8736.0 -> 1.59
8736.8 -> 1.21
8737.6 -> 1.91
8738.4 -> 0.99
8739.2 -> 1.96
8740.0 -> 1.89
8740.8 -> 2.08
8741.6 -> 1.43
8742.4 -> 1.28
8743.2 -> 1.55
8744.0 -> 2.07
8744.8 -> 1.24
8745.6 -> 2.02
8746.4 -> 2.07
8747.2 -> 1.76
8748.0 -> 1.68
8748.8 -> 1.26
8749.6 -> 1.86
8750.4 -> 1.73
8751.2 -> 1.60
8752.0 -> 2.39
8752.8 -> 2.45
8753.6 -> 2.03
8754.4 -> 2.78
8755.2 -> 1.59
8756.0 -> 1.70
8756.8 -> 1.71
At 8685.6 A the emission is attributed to [S II]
